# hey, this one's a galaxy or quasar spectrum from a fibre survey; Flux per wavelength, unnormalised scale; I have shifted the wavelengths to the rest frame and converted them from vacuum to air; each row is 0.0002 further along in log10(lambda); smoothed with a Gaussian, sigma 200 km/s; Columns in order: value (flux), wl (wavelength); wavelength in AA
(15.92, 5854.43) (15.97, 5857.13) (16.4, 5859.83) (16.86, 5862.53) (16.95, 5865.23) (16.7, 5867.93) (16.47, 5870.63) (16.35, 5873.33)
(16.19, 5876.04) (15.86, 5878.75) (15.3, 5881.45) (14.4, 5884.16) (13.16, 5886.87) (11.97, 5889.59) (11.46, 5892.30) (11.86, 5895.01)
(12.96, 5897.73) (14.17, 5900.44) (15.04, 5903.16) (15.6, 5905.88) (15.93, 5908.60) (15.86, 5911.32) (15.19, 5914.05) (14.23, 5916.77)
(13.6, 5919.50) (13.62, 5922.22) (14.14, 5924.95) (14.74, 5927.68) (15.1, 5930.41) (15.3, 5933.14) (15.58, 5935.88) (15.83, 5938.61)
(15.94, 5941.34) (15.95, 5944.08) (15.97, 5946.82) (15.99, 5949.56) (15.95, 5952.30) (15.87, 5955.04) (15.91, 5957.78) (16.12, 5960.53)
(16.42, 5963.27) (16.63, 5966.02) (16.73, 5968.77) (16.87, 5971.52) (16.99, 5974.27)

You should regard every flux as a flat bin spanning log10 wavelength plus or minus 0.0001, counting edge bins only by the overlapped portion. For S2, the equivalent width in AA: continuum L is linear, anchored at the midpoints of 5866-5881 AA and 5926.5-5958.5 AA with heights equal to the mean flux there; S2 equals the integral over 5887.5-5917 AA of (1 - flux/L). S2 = 3.7 AA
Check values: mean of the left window 16.3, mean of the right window 15.7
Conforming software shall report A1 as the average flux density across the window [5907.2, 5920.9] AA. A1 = 15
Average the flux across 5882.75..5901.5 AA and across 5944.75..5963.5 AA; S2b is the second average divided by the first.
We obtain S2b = 1.25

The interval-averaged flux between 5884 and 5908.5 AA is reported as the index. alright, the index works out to 13.5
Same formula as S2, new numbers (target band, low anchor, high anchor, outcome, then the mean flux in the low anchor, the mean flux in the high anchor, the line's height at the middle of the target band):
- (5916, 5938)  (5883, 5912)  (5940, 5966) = 0.6 AA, 13.8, 16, 15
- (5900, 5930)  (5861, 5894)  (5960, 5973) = 1.8 AA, 15.1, 16.6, 15.7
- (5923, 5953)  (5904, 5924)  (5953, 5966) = 0.2 AA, 14.8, 16.1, 15.5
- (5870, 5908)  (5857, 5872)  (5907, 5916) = 4.1 AA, 16.6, 15.6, 16.1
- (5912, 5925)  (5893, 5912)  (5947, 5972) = 0.5 AA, 14.3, 16.2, 14.9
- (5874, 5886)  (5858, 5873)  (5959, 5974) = 0.9 AA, 16.6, 16.6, 16.6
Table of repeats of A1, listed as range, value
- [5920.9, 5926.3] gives 13.9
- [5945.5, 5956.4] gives 15.9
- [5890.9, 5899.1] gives 12.1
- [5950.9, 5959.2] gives 15.9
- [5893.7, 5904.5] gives 13.5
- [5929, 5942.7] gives 15.6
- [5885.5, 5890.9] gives 12.6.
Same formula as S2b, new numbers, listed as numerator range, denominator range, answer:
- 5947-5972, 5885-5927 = 1.17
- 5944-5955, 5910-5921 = 1.09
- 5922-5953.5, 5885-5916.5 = 1.10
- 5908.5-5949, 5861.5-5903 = 1.03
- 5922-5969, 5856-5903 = 1.05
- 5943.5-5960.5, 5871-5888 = 1.04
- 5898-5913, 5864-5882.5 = 0.93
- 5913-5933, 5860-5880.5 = 0.88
